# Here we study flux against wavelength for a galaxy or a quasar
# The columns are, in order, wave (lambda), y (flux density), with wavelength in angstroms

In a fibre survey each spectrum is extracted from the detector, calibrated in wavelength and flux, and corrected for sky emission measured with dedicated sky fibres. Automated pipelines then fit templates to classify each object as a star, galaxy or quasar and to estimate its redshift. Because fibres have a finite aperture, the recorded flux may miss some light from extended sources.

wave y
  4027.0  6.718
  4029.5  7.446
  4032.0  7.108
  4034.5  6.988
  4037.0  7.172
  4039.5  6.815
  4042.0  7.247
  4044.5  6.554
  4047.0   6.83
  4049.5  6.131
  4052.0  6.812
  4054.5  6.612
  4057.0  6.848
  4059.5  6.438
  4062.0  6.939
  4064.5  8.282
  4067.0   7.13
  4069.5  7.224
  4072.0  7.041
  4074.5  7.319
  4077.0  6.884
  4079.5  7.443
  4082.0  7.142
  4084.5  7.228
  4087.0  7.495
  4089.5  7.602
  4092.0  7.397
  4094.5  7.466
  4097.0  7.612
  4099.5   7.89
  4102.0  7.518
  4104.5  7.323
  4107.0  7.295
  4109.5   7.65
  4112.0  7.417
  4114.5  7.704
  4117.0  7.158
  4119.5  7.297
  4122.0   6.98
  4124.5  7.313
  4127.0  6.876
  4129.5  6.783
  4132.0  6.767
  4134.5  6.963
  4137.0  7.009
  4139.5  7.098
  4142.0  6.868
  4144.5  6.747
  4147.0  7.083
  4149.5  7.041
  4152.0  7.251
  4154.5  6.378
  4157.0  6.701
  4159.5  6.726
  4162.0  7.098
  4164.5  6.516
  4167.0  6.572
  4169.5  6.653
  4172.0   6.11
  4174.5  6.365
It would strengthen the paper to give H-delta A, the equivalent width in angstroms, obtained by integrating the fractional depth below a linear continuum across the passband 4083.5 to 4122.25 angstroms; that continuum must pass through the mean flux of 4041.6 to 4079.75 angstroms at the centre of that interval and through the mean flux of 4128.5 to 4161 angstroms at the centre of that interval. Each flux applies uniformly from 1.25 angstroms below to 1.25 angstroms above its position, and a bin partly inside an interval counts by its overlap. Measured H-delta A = -3.0 angstroms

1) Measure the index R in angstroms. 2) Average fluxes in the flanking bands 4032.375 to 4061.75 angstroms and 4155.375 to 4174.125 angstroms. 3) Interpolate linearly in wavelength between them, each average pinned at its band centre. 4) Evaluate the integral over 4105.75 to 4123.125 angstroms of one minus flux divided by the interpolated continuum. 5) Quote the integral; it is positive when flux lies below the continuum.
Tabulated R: -1.8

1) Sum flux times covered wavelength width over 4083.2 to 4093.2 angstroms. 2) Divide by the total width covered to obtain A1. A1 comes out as 7.43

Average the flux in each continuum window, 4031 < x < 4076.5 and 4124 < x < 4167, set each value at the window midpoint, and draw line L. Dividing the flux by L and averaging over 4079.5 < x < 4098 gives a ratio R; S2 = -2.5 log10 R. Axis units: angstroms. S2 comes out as -0.07 mag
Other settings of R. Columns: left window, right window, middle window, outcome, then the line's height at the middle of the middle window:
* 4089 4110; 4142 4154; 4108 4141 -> 0.39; 7.24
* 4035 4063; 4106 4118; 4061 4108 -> -1.51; 7.15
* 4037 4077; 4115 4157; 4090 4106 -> -1.30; 6.97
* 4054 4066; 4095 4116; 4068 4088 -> 0.08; 7.25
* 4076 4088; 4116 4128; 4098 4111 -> -0.65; 7.18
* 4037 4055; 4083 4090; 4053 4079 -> 0.00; 7.08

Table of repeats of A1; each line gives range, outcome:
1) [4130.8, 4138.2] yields 6.91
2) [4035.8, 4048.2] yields 6.92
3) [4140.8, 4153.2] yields 7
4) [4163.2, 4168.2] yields 6.55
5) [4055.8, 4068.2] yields 7.13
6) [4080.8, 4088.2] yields 7.29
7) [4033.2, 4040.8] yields 6.99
